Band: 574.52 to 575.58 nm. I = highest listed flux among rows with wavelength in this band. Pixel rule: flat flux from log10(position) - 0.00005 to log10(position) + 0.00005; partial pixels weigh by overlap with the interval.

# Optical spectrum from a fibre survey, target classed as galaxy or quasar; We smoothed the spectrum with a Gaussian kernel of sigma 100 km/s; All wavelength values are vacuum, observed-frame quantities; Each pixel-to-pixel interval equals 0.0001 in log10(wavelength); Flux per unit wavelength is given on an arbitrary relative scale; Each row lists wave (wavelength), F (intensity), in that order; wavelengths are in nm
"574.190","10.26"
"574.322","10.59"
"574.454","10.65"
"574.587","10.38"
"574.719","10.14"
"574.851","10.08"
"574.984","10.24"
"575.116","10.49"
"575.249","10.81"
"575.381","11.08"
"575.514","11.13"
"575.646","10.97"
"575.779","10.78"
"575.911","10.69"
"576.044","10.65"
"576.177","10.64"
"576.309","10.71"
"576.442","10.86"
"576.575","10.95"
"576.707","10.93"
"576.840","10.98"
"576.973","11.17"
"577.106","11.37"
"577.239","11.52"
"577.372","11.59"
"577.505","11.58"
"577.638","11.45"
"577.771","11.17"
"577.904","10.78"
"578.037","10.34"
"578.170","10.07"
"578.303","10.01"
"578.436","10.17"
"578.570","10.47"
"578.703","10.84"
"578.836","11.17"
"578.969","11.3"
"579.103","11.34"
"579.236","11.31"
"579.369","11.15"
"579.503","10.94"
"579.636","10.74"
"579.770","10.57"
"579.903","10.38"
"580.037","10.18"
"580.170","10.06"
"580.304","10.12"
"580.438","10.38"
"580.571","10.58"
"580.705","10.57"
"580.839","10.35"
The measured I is 11.13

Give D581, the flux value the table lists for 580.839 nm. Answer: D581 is 10.35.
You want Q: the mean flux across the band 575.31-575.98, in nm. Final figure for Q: 10.9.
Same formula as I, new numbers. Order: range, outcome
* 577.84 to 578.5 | 10.78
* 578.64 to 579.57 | 11.34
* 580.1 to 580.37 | 10.12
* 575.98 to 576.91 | 10.98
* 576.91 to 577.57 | 11.59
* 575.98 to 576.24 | 10.65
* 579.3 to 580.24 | 11.15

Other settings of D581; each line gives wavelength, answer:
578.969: 11.3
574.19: 10.26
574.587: 10.38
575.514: 11.13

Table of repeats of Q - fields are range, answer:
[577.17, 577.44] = 11.5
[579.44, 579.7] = 10.9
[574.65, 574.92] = 10.1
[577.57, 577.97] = 11.1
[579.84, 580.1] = 10.3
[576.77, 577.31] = 11.2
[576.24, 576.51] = 10.8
